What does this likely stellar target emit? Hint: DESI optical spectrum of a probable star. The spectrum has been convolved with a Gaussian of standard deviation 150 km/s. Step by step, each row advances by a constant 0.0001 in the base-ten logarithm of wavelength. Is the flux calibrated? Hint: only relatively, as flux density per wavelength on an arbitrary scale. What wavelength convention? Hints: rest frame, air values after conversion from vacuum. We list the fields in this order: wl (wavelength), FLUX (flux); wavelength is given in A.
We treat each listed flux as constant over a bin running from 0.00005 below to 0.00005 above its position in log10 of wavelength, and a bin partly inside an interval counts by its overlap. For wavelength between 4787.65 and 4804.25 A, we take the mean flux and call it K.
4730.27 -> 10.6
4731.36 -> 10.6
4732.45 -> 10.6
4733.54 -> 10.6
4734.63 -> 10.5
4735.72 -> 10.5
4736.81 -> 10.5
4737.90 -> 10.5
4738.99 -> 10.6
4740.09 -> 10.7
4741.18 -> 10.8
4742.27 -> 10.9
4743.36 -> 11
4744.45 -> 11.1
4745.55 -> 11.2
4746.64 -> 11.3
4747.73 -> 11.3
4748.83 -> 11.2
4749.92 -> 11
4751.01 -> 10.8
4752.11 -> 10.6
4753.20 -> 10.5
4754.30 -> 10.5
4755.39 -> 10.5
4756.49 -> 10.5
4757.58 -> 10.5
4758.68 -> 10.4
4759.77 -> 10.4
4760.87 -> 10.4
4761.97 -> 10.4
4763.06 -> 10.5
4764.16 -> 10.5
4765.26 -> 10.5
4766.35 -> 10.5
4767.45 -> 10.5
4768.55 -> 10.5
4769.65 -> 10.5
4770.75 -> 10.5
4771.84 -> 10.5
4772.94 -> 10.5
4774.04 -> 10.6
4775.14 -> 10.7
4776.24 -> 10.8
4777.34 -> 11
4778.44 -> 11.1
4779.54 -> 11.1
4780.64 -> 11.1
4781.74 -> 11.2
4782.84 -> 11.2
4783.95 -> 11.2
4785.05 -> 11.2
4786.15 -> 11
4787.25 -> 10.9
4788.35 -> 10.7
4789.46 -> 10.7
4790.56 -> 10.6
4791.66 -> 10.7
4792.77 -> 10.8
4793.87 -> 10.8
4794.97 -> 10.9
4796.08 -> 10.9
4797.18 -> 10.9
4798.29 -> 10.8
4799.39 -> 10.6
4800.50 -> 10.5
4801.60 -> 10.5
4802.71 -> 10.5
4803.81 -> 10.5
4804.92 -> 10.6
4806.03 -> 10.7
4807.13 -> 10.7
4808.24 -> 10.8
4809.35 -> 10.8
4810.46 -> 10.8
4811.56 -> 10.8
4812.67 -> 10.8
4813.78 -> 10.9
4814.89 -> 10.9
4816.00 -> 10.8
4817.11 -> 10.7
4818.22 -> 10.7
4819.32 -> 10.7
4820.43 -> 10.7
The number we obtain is 10.7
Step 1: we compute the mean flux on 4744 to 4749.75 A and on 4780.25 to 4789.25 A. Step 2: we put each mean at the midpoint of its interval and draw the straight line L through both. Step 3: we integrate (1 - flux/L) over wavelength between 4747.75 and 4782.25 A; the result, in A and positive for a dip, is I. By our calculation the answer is 1.4 A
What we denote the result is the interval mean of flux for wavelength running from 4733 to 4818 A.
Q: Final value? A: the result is 10.7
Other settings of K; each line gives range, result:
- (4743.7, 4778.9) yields 10.7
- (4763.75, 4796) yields 10.8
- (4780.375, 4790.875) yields 11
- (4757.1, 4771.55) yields 10.5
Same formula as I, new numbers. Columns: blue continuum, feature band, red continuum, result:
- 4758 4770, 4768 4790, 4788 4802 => -0.5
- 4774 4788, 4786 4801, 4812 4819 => 0.2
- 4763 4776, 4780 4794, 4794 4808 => -0.4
